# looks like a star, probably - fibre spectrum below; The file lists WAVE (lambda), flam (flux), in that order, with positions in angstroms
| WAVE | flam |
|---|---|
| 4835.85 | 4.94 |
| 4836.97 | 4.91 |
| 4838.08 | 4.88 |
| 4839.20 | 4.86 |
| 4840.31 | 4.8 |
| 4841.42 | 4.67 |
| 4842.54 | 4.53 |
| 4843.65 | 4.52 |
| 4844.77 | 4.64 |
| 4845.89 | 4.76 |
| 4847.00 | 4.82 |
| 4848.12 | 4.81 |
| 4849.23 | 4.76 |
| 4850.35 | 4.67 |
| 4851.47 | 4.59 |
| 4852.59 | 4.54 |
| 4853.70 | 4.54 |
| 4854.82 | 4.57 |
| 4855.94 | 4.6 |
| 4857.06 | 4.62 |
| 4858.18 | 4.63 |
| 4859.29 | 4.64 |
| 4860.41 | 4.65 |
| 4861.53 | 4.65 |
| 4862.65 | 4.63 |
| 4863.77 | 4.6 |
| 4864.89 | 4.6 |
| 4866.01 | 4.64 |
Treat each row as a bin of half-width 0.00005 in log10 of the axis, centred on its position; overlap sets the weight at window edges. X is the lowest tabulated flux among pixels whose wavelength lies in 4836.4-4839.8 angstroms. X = 4.86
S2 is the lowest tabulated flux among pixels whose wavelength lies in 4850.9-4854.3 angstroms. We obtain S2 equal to 4.54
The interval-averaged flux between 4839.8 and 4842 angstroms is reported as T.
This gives 4.73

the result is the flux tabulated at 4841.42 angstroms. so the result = 4.67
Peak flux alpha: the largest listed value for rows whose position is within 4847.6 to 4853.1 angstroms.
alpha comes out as 4.81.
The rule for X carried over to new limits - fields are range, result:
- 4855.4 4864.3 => 4.6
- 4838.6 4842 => 4.67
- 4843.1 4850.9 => 4.52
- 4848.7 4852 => 4.59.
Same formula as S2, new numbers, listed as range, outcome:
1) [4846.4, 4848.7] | 4.81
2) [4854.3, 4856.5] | 4.57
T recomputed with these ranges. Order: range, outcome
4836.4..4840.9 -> 4.86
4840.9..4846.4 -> 4.62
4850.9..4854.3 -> 4.56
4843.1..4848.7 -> 4.71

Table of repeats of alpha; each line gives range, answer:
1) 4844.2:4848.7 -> 4.82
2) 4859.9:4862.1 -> 4.65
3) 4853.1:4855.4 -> 4.57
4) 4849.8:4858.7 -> 4.67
